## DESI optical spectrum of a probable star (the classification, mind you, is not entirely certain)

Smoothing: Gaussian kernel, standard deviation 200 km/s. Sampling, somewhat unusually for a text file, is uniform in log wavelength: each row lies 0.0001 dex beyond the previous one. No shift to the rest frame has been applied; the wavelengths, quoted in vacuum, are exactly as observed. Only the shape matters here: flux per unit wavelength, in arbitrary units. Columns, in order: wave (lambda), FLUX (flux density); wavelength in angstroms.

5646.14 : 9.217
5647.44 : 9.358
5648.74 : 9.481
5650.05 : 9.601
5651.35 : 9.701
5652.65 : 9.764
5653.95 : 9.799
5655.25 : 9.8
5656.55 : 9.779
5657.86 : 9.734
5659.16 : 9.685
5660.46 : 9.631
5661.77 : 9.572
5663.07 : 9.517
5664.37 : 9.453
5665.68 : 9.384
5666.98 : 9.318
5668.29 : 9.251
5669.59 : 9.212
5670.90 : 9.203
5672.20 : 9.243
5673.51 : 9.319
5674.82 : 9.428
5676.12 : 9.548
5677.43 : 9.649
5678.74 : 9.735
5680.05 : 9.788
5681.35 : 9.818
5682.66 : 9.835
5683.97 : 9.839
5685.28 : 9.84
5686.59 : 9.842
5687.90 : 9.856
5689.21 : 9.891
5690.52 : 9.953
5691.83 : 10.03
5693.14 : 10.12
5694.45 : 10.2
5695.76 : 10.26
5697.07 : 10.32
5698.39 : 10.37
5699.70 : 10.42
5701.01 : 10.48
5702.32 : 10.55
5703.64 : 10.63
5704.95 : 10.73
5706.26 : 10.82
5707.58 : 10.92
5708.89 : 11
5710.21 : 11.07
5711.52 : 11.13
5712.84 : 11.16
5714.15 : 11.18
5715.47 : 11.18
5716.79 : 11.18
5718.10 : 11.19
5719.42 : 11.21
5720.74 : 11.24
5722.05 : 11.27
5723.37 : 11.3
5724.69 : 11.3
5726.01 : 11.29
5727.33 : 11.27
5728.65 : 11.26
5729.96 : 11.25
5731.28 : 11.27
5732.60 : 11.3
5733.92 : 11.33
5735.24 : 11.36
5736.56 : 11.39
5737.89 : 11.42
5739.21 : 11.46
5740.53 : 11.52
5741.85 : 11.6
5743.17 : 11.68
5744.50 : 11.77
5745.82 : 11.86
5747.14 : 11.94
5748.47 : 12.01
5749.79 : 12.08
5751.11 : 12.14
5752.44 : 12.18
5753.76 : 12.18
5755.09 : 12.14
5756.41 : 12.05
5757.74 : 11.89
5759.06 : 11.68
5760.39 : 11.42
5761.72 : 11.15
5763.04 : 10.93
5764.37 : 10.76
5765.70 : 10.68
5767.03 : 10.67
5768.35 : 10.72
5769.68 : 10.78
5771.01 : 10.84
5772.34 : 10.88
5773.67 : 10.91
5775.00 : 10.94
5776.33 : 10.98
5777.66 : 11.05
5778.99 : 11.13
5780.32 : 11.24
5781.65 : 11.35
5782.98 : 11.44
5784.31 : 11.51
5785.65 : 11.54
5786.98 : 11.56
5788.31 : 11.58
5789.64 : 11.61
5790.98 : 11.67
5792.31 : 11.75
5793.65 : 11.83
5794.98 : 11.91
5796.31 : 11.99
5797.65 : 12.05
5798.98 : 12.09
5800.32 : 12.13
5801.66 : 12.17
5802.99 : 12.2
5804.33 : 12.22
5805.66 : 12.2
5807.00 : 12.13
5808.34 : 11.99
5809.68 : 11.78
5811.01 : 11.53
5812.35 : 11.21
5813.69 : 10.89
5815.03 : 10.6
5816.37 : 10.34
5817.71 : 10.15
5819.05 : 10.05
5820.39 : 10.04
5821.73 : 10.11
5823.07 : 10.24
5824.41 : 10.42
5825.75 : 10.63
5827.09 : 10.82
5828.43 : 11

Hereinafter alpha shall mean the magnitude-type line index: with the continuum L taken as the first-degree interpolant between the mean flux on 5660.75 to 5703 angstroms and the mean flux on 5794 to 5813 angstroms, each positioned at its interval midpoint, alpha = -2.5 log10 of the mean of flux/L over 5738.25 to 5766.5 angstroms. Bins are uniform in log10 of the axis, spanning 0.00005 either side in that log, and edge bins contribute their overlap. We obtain -0.06 mag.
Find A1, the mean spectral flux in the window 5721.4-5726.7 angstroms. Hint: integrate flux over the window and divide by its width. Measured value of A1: 11.3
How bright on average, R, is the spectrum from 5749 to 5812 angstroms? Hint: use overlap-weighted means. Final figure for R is 11.6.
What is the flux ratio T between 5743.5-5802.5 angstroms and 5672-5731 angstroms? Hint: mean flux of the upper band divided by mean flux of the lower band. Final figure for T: 1.10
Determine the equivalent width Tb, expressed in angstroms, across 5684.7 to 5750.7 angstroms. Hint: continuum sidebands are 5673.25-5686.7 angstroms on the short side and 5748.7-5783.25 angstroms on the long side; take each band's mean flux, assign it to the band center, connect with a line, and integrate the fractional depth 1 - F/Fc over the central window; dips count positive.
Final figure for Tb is -3.7 angstroms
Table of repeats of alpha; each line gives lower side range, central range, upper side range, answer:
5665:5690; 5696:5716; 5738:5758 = -0.03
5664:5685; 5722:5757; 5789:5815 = -0.09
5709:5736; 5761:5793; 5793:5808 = 0.06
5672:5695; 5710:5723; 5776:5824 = -0.10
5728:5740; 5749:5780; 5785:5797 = 0.02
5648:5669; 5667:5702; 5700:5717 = 0.05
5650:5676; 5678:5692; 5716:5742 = 0.03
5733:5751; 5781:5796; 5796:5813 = 0.02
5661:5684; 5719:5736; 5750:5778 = -0.07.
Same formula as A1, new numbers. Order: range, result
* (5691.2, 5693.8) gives 10.1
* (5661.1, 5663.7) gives 9.54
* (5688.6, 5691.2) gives 9.93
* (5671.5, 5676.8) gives 9.39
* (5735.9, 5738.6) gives 11.4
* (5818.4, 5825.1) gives 10.2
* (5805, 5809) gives 12.1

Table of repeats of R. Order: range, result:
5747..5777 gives 11.4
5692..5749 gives 11.1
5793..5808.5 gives 12.1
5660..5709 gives 9.91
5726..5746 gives 11.4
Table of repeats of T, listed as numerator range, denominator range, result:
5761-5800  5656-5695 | 1.17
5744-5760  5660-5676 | 1.28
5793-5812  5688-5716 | 1.14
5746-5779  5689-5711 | 1.09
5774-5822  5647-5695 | 1.18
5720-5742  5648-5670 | 1.18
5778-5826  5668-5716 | 1.12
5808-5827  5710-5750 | 0.94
